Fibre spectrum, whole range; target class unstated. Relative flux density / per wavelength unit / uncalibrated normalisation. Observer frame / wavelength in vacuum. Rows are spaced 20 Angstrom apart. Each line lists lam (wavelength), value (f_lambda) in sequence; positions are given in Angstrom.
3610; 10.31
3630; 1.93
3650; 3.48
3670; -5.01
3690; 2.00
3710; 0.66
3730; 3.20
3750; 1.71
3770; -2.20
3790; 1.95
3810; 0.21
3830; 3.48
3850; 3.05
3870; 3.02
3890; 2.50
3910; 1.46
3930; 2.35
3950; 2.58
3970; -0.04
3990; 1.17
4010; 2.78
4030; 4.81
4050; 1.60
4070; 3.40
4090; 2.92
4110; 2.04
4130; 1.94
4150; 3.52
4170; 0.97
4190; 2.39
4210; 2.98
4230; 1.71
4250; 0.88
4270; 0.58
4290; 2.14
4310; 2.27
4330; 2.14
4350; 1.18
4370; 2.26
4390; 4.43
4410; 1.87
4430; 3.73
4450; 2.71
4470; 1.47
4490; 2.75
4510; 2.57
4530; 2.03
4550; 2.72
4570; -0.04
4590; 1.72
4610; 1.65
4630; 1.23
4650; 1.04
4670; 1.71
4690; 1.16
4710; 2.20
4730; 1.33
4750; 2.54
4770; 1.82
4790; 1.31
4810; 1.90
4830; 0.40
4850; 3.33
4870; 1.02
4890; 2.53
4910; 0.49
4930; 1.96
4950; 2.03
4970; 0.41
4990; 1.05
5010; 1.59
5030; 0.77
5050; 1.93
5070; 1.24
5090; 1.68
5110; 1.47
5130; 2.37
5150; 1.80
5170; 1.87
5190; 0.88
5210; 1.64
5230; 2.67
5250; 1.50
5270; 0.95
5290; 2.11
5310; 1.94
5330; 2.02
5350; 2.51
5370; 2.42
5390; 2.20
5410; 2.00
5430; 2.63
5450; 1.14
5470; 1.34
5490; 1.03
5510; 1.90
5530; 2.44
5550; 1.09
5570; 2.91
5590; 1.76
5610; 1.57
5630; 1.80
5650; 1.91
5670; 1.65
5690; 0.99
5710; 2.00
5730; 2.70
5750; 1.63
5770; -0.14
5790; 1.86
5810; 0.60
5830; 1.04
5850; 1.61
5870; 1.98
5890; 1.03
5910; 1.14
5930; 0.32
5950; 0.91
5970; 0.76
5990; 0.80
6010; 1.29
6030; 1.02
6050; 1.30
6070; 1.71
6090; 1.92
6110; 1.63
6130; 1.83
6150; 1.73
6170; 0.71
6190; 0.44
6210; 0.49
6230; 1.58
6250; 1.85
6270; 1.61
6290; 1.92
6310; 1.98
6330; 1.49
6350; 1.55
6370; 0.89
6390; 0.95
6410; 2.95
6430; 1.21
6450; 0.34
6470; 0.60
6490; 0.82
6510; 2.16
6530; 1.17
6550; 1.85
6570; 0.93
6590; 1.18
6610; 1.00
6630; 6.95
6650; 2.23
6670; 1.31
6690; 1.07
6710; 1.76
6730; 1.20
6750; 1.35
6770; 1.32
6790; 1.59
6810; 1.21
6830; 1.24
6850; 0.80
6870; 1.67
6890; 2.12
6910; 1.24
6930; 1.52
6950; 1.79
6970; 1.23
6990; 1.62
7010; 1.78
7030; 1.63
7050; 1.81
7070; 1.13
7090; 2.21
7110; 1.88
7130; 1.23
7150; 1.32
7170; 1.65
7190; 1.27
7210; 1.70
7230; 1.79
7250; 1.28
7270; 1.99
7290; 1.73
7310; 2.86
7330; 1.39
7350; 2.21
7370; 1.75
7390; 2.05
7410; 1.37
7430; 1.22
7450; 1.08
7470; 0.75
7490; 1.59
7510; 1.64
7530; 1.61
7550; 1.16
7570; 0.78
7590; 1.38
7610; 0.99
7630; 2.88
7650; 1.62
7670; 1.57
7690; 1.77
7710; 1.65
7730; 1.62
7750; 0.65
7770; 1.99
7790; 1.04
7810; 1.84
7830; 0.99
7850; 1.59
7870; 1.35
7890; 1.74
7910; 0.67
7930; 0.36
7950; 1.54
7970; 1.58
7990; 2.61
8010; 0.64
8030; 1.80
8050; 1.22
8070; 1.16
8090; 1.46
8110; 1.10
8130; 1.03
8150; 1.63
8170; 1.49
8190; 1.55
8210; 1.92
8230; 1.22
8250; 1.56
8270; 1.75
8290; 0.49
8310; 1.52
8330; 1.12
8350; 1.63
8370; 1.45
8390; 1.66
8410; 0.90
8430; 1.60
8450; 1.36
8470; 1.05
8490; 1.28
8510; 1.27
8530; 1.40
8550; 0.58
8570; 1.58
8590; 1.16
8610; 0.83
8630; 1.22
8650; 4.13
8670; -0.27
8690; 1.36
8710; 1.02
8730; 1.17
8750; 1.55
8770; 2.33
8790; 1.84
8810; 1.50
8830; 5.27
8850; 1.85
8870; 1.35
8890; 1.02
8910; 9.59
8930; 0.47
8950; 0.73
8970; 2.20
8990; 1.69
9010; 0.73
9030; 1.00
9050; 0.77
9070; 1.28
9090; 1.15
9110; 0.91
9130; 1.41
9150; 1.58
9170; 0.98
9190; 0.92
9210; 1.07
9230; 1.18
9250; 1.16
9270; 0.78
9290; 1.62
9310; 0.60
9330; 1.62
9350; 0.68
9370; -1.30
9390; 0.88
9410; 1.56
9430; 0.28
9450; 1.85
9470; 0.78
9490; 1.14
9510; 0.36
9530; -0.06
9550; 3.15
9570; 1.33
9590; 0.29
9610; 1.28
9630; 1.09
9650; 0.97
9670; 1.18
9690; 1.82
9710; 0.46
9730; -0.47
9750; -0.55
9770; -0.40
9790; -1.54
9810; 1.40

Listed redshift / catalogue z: 0.78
